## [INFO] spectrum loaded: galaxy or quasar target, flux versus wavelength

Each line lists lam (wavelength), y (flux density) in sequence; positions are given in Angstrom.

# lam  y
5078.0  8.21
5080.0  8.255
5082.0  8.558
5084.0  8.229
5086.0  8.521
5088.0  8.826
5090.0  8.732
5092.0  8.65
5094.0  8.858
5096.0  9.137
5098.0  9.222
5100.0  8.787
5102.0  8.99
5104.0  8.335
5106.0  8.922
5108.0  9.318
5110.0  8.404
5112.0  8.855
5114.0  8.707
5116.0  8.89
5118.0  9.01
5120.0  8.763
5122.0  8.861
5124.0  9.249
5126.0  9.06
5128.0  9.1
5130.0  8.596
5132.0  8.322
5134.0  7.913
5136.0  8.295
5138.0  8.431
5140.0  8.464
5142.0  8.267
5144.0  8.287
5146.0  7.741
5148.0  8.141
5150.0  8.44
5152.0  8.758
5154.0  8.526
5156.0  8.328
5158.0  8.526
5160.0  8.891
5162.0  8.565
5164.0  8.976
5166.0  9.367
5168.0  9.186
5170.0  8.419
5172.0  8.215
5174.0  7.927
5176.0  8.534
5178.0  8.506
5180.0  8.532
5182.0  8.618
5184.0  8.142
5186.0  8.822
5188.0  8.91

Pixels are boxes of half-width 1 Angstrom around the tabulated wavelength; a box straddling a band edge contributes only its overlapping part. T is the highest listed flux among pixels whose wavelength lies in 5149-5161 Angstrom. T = 8.891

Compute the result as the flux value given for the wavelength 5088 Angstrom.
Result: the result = 8.826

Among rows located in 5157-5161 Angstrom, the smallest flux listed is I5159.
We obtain 8.526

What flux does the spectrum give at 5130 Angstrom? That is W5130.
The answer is 8.596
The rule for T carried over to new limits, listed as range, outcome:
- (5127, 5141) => 9.1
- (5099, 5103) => 8.99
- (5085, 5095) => 8.858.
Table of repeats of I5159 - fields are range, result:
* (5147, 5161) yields 8.141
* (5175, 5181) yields 8.506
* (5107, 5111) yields 8.404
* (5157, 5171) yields 8.419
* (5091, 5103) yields 8.65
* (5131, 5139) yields 7.913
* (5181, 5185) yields 8.142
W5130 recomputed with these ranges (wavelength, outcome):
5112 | 8.855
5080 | 8.255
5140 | 8.464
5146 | 7.741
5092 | 8.65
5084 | 8.229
